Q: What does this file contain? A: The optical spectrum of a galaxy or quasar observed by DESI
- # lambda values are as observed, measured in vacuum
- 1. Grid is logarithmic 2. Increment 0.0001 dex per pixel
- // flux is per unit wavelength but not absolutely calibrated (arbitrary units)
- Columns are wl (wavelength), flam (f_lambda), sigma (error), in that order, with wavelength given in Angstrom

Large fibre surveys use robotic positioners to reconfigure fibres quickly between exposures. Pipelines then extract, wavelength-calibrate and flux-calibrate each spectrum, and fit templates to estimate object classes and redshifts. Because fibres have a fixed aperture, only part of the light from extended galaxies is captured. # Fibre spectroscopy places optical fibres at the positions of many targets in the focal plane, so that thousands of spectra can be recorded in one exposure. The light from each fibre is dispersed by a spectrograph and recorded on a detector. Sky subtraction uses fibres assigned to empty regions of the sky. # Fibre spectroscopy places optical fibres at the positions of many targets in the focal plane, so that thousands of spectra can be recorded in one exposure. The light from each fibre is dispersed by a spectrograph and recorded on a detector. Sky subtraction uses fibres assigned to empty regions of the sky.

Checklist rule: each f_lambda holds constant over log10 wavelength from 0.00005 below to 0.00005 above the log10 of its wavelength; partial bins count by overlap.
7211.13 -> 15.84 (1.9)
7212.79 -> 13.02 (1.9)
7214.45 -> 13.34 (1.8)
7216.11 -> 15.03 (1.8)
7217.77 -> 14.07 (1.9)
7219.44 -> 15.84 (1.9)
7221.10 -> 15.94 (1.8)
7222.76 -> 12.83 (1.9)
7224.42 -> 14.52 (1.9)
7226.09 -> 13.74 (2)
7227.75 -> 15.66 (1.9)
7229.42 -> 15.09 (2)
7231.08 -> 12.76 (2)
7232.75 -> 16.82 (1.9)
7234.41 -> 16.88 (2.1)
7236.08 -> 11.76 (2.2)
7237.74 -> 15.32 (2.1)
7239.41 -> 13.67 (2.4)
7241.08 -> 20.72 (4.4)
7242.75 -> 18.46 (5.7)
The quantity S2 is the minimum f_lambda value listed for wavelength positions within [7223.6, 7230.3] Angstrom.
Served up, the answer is 13.74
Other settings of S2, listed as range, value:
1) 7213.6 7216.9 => 13.34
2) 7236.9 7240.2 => 13.67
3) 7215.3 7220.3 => 14.07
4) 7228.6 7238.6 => 11.76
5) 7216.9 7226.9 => 12.83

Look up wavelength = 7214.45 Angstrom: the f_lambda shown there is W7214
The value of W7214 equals 13.34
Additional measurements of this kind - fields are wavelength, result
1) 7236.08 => 11.76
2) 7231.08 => 12.76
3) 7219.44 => 15.84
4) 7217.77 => 14.07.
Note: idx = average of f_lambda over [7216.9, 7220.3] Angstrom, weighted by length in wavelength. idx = 14.9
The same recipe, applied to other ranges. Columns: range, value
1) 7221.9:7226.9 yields 13.7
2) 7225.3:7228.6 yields 14.7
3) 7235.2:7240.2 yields 13.6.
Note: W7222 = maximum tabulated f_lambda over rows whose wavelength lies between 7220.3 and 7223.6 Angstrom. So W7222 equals 15.94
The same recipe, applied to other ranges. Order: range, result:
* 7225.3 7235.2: 16.88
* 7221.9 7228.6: 15.66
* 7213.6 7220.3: 15.84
